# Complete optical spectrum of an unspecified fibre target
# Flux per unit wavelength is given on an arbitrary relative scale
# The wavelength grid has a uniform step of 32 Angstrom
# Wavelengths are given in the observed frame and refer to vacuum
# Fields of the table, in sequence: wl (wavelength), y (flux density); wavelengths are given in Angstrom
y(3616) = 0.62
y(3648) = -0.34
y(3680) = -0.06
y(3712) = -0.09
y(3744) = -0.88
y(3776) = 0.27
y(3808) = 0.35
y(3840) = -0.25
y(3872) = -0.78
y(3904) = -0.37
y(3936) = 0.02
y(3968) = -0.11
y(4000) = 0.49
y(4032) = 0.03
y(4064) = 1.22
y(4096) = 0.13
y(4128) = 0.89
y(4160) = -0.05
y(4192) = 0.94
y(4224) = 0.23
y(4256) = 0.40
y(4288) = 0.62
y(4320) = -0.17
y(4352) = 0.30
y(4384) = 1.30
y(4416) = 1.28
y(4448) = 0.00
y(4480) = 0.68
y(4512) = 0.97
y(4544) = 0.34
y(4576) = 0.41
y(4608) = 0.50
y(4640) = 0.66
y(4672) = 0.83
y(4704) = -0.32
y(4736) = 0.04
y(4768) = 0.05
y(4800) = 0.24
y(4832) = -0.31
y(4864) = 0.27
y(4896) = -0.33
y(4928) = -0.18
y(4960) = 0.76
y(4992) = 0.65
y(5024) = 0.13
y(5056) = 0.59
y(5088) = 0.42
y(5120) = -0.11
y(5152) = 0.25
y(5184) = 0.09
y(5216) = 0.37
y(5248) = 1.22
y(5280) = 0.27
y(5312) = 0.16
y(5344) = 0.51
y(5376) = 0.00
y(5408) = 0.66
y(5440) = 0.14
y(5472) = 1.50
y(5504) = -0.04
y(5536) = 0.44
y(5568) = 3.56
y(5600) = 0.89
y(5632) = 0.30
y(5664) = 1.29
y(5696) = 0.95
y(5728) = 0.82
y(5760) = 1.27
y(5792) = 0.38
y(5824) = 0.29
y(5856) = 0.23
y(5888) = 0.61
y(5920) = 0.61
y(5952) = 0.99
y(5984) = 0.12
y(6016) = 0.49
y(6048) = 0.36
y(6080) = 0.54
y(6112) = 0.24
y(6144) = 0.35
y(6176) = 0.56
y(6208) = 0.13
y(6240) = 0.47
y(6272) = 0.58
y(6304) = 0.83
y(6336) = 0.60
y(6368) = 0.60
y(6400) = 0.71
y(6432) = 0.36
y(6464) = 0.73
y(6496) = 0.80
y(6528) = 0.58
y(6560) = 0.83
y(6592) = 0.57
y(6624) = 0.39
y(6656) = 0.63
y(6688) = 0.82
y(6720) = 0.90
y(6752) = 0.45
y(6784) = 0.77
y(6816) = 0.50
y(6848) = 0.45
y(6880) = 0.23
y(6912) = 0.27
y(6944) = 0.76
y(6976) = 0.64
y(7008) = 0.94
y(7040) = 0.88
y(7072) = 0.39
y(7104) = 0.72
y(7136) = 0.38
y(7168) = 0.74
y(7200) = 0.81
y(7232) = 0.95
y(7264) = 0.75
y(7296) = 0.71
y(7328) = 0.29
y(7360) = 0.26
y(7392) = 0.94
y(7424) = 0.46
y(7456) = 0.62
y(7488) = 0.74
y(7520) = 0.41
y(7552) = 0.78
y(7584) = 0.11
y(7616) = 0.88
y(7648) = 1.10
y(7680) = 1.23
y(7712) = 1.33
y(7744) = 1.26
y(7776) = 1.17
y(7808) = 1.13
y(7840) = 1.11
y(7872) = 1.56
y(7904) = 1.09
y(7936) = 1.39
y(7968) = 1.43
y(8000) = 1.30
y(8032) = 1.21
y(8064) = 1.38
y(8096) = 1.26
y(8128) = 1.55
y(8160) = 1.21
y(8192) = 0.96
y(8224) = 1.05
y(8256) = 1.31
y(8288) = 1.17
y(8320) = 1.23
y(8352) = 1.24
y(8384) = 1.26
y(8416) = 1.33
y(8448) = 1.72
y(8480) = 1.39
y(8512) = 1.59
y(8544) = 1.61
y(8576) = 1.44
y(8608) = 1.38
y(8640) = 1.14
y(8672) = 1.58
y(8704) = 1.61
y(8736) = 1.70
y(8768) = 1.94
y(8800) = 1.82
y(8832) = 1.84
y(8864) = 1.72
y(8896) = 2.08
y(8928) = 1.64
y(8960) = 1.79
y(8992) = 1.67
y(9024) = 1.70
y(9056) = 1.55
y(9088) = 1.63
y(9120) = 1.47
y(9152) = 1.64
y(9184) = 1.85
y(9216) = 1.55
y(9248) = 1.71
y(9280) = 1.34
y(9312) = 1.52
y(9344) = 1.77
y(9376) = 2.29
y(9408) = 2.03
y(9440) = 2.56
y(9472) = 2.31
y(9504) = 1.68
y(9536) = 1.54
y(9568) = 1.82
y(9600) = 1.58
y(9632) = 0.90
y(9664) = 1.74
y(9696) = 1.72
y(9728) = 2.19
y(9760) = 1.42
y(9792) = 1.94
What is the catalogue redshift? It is 0.91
